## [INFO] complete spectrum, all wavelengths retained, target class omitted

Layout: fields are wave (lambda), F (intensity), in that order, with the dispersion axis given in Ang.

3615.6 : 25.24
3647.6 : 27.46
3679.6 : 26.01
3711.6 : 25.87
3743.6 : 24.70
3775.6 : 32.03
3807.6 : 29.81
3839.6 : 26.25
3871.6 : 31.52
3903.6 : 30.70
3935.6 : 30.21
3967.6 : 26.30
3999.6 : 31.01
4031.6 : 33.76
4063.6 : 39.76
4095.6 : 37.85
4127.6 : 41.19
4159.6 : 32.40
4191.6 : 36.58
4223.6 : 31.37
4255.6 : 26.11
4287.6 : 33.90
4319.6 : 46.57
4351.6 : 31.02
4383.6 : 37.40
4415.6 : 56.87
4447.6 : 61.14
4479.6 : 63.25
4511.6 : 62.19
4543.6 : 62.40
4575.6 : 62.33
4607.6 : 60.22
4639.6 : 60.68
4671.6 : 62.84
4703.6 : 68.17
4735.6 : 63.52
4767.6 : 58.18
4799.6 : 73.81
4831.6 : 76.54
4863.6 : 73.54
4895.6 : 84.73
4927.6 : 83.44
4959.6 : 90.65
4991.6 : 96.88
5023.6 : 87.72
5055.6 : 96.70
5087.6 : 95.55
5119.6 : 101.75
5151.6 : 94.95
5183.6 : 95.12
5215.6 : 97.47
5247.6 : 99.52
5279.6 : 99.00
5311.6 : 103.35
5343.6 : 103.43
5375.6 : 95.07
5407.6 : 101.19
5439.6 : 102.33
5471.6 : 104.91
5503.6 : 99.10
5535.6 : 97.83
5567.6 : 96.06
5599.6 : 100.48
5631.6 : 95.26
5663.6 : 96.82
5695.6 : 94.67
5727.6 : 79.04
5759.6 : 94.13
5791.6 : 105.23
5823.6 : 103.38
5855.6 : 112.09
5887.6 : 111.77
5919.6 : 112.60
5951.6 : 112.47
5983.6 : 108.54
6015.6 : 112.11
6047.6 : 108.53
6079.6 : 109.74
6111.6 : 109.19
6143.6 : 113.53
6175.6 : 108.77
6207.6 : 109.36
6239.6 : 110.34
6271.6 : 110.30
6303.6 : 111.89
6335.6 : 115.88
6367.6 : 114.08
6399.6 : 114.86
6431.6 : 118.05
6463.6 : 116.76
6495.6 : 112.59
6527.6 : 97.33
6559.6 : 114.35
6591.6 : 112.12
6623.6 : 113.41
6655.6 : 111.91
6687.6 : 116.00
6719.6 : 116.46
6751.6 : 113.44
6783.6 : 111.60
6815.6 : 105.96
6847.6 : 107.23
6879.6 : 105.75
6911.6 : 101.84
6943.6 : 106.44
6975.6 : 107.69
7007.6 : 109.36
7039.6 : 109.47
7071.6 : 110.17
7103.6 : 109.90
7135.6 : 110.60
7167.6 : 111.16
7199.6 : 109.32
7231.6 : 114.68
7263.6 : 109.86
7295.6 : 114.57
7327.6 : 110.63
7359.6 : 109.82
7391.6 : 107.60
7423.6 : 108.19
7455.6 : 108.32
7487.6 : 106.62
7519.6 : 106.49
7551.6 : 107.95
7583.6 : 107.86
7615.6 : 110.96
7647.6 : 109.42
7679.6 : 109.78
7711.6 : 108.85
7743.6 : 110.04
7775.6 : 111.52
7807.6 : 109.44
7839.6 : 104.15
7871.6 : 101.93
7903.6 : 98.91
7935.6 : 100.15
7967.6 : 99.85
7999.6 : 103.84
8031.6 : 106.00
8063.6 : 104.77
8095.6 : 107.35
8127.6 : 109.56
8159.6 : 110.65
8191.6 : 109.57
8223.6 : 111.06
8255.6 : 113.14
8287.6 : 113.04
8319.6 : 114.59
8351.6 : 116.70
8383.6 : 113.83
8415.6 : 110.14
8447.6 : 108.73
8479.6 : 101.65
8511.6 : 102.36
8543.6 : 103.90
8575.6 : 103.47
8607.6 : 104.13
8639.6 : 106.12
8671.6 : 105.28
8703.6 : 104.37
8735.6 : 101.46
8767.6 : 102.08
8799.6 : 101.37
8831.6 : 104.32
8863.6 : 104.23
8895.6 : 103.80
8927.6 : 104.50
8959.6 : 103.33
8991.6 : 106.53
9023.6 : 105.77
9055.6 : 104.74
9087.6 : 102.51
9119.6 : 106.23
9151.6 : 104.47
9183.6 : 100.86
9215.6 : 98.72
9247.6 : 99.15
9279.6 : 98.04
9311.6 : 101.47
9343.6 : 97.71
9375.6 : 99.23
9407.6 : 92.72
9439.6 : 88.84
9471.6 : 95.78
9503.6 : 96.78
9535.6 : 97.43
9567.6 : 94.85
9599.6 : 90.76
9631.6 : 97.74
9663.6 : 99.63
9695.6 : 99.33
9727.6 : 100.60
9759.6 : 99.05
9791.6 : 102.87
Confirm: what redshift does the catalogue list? 0.11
